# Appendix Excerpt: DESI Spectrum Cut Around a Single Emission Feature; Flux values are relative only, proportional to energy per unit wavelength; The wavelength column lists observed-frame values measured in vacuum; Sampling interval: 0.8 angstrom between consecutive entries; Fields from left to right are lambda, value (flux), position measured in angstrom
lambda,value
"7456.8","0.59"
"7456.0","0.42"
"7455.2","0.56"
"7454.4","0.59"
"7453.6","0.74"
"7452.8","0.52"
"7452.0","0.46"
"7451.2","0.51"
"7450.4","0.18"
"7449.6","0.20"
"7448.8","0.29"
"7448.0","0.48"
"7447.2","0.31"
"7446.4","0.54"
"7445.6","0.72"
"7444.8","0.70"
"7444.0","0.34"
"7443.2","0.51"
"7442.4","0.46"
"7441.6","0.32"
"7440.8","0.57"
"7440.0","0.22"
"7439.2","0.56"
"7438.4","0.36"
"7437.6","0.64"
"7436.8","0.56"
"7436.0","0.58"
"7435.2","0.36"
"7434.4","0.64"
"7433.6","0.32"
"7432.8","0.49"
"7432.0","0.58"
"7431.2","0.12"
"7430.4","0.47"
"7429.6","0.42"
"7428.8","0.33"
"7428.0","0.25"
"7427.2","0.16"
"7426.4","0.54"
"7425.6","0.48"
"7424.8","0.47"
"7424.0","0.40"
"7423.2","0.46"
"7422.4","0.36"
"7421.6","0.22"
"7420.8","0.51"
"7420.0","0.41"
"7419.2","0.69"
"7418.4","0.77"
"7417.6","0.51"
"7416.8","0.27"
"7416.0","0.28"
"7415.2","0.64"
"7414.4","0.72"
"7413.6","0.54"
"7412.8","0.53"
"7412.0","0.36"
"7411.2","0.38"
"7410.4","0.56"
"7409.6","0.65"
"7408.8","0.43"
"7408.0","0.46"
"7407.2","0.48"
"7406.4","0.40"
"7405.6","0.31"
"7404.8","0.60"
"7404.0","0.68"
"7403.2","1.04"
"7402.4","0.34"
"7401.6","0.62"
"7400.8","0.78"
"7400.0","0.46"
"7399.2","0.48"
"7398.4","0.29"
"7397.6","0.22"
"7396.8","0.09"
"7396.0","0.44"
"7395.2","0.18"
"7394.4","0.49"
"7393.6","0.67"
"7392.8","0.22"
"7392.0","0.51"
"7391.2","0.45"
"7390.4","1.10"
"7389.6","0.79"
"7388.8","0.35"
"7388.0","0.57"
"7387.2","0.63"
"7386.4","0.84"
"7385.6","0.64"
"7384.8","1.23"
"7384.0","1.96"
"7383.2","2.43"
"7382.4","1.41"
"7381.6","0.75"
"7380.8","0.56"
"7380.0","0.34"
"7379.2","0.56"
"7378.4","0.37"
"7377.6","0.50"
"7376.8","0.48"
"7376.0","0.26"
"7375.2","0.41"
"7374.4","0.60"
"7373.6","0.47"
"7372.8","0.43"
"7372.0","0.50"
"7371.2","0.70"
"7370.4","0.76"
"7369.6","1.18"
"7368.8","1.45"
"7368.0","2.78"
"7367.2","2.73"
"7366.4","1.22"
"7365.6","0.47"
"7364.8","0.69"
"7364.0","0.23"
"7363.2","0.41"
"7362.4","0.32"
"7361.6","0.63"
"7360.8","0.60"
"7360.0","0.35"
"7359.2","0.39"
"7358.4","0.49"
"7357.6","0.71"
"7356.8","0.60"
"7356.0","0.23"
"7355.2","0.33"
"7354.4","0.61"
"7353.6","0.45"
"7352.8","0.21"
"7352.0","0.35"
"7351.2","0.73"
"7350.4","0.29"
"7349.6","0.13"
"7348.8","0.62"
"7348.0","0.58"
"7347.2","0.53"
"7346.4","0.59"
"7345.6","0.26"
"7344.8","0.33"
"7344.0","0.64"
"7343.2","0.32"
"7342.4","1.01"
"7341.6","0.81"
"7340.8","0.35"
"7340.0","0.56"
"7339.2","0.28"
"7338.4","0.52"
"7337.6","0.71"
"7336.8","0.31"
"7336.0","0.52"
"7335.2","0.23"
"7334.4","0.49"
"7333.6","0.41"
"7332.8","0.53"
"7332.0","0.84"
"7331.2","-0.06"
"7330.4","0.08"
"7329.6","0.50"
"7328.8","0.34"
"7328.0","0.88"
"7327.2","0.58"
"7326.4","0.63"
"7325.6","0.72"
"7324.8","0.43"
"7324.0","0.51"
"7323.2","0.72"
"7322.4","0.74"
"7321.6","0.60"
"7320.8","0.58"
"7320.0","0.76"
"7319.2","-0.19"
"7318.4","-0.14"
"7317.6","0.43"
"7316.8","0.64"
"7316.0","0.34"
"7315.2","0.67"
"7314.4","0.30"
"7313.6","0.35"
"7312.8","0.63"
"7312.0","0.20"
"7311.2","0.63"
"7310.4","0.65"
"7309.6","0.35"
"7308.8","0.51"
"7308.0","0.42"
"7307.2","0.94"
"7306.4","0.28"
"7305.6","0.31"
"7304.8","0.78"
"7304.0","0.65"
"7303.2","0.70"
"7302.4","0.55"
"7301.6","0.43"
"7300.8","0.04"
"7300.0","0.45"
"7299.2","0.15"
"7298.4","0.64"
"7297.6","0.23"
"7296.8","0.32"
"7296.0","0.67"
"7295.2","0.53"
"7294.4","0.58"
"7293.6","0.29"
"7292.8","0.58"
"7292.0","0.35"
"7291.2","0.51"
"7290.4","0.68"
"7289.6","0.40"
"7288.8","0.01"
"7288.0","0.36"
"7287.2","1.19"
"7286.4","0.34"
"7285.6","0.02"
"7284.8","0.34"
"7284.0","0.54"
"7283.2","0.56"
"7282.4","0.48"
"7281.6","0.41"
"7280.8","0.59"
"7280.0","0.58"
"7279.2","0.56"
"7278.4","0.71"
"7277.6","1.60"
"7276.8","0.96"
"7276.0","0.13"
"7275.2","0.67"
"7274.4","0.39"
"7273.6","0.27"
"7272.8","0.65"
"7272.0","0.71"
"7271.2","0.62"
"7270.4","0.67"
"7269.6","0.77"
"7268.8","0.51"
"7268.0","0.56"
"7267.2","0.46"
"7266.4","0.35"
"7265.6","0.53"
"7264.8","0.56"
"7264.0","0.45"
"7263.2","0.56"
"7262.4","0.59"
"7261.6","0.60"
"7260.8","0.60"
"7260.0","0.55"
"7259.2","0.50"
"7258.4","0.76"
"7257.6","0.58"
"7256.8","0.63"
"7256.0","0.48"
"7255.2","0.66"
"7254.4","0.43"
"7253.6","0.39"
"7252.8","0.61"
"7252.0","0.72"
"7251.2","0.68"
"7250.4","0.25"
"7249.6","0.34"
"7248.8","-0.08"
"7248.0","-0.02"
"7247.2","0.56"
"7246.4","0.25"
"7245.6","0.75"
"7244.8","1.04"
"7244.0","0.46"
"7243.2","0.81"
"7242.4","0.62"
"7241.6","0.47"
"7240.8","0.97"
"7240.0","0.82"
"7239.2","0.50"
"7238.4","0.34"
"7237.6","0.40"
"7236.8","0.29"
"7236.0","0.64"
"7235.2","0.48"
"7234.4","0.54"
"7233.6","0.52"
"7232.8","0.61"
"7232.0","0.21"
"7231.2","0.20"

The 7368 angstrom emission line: [S II] 6716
